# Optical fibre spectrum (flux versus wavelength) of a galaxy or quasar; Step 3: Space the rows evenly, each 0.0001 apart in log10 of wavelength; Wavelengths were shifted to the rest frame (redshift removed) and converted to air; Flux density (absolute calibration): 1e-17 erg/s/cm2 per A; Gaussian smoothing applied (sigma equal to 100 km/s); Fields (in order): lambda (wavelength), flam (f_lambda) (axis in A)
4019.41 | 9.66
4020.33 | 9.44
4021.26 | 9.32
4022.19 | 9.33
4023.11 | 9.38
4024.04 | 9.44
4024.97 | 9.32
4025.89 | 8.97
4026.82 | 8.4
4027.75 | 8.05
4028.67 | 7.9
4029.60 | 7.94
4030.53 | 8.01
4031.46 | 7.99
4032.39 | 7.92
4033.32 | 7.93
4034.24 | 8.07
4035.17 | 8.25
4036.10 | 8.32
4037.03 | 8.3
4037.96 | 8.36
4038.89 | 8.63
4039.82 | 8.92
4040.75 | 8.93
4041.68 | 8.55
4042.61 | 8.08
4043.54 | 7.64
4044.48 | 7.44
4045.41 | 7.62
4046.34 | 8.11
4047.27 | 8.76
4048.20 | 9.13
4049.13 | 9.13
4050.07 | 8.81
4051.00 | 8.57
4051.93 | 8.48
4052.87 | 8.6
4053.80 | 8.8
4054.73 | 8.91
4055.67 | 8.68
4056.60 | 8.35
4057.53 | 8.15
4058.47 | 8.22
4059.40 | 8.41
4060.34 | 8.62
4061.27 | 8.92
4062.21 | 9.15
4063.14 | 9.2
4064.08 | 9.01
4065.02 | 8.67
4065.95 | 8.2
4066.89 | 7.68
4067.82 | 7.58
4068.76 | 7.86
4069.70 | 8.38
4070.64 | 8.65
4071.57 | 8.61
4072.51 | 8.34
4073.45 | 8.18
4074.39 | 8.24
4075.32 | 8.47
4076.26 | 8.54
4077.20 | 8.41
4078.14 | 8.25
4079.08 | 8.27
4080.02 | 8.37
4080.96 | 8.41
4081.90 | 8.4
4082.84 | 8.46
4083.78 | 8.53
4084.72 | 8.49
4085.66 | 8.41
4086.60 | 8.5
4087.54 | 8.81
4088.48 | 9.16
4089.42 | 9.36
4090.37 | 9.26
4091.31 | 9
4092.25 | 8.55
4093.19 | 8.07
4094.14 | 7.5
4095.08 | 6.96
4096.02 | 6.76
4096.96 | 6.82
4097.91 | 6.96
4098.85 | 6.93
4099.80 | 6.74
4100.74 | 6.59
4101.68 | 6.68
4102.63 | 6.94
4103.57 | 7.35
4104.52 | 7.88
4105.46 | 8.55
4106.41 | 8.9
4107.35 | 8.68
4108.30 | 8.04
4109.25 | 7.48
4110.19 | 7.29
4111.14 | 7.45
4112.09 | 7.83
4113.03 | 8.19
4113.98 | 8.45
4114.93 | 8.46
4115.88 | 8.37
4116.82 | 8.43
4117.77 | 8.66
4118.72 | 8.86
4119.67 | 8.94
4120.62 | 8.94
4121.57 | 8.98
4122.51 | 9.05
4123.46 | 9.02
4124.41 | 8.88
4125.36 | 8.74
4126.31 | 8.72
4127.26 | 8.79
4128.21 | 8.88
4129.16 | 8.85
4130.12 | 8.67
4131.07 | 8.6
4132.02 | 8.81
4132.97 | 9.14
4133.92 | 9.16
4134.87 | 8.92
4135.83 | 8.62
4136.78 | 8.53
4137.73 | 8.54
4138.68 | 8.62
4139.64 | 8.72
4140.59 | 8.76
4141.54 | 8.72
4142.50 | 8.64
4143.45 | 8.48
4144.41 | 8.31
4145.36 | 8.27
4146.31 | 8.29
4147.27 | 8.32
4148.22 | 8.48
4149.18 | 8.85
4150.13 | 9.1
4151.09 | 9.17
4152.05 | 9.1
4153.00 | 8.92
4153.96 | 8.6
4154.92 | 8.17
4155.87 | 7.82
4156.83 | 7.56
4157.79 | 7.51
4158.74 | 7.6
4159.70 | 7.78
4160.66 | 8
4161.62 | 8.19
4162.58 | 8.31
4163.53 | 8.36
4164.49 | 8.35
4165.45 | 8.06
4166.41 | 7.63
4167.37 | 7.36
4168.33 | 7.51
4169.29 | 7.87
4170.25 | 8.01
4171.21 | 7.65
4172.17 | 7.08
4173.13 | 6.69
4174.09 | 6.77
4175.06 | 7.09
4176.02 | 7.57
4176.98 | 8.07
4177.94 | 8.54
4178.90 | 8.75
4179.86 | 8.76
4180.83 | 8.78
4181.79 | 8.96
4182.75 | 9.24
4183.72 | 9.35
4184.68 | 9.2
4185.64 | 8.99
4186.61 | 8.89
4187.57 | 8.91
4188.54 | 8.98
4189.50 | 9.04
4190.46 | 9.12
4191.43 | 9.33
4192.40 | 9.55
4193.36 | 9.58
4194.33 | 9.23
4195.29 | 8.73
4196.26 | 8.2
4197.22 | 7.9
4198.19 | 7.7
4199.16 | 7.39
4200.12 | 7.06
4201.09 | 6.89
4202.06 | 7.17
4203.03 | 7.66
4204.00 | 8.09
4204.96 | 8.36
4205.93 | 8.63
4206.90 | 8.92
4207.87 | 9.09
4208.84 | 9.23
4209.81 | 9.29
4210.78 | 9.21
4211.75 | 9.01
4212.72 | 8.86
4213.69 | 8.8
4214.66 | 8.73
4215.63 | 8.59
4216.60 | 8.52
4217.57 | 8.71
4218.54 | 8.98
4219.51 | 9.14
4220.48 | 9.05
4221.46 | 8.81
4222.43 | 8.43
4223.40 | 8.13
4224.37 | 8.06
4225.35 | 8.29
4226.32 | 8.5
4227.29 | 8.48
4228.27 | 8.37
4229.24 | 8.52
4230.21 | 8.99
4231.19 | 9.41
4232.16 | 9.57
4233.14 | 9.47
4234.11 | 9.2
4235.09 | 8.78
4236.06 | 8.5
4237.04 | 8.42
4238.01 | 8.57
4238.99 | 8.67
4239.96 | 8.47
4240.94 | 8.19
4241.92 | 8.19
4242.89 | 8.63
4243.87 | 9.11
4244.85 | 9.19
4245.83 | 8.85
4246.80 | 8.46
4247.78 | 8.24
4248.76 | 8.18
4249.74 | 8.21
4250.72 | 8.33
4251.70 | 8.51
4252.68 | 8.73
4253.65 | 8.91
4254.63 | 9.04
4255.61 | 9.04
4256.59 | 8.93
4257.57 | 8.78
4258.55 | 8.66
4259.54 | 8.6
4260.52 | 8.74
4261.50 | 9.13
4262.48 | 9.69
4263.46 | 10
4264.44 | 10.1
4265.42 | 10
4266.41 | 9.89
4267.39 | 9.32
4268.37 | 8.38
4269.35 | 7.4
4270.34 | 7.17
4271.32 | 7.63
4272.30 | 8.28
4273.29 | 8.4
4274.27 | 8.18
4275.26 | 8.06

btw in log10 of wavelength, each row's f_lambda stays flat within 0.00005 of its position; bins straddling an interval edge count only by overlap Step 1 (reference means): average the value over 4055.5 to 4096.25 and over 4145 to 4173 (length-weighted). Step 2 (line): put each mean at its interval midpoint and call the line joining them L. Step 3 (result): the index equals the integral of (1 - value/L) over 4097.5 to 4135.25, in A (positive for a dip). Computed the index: 0.0 A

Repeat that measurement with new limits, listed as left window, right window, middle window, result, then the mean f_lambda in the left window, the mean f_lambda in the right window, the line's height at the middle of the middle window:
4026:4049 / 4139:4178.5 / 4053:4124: -0.6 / 8.24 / 8.11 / 8.19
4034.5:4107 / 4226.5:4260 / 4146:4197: 0.9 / 8.27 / 8.71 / 8.53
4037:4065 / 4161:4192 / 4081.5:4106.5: 1.6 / 8.55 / 8.3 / 8.47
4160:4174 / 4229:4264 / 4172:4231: -2.2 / 7.76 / 8.81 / 8.22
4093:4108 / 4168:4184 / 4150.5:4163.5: -0.6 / 7.39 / 8.03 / 7.87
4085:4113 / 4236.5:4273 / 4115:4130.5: -1.6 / 7.85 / 8.72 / 7.99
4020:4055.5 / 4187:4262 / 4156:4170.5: 1.2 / 8.52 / 8.65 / 8.61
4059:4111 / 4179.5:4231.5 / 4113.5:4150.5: -1.6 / 8.15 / 8.66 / 8.35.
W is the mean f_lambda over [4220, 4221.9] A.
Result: 8.89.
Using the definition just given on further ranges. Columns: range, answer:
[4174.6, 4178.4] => 7.83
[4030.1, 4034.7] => 7.99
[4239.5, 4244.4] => 8.51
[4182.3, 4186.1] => 9.2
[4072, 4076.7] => 8.36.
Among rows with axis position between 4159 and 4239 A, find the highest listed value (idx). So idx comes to 9.58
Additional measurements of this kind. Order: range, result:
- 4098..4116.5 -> 8.9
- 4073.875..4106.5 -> 9.36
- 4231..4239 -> 9.57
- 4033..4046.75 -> 8.93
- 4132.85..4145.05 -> 9.16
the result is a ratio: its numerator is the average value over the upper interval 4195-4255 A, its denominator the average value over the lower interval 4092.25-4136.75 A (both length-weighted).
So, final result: 1.05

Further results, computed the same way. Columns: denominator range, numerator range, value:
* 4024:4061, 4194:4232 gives 1.01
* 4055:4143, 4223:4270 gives 1.05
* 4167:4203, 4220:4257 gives 1.05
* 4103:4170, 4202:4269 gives 1.04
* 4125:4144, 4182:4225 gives 0.99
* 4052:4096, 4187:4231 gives 1.02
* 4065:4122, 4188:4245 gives 1.06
